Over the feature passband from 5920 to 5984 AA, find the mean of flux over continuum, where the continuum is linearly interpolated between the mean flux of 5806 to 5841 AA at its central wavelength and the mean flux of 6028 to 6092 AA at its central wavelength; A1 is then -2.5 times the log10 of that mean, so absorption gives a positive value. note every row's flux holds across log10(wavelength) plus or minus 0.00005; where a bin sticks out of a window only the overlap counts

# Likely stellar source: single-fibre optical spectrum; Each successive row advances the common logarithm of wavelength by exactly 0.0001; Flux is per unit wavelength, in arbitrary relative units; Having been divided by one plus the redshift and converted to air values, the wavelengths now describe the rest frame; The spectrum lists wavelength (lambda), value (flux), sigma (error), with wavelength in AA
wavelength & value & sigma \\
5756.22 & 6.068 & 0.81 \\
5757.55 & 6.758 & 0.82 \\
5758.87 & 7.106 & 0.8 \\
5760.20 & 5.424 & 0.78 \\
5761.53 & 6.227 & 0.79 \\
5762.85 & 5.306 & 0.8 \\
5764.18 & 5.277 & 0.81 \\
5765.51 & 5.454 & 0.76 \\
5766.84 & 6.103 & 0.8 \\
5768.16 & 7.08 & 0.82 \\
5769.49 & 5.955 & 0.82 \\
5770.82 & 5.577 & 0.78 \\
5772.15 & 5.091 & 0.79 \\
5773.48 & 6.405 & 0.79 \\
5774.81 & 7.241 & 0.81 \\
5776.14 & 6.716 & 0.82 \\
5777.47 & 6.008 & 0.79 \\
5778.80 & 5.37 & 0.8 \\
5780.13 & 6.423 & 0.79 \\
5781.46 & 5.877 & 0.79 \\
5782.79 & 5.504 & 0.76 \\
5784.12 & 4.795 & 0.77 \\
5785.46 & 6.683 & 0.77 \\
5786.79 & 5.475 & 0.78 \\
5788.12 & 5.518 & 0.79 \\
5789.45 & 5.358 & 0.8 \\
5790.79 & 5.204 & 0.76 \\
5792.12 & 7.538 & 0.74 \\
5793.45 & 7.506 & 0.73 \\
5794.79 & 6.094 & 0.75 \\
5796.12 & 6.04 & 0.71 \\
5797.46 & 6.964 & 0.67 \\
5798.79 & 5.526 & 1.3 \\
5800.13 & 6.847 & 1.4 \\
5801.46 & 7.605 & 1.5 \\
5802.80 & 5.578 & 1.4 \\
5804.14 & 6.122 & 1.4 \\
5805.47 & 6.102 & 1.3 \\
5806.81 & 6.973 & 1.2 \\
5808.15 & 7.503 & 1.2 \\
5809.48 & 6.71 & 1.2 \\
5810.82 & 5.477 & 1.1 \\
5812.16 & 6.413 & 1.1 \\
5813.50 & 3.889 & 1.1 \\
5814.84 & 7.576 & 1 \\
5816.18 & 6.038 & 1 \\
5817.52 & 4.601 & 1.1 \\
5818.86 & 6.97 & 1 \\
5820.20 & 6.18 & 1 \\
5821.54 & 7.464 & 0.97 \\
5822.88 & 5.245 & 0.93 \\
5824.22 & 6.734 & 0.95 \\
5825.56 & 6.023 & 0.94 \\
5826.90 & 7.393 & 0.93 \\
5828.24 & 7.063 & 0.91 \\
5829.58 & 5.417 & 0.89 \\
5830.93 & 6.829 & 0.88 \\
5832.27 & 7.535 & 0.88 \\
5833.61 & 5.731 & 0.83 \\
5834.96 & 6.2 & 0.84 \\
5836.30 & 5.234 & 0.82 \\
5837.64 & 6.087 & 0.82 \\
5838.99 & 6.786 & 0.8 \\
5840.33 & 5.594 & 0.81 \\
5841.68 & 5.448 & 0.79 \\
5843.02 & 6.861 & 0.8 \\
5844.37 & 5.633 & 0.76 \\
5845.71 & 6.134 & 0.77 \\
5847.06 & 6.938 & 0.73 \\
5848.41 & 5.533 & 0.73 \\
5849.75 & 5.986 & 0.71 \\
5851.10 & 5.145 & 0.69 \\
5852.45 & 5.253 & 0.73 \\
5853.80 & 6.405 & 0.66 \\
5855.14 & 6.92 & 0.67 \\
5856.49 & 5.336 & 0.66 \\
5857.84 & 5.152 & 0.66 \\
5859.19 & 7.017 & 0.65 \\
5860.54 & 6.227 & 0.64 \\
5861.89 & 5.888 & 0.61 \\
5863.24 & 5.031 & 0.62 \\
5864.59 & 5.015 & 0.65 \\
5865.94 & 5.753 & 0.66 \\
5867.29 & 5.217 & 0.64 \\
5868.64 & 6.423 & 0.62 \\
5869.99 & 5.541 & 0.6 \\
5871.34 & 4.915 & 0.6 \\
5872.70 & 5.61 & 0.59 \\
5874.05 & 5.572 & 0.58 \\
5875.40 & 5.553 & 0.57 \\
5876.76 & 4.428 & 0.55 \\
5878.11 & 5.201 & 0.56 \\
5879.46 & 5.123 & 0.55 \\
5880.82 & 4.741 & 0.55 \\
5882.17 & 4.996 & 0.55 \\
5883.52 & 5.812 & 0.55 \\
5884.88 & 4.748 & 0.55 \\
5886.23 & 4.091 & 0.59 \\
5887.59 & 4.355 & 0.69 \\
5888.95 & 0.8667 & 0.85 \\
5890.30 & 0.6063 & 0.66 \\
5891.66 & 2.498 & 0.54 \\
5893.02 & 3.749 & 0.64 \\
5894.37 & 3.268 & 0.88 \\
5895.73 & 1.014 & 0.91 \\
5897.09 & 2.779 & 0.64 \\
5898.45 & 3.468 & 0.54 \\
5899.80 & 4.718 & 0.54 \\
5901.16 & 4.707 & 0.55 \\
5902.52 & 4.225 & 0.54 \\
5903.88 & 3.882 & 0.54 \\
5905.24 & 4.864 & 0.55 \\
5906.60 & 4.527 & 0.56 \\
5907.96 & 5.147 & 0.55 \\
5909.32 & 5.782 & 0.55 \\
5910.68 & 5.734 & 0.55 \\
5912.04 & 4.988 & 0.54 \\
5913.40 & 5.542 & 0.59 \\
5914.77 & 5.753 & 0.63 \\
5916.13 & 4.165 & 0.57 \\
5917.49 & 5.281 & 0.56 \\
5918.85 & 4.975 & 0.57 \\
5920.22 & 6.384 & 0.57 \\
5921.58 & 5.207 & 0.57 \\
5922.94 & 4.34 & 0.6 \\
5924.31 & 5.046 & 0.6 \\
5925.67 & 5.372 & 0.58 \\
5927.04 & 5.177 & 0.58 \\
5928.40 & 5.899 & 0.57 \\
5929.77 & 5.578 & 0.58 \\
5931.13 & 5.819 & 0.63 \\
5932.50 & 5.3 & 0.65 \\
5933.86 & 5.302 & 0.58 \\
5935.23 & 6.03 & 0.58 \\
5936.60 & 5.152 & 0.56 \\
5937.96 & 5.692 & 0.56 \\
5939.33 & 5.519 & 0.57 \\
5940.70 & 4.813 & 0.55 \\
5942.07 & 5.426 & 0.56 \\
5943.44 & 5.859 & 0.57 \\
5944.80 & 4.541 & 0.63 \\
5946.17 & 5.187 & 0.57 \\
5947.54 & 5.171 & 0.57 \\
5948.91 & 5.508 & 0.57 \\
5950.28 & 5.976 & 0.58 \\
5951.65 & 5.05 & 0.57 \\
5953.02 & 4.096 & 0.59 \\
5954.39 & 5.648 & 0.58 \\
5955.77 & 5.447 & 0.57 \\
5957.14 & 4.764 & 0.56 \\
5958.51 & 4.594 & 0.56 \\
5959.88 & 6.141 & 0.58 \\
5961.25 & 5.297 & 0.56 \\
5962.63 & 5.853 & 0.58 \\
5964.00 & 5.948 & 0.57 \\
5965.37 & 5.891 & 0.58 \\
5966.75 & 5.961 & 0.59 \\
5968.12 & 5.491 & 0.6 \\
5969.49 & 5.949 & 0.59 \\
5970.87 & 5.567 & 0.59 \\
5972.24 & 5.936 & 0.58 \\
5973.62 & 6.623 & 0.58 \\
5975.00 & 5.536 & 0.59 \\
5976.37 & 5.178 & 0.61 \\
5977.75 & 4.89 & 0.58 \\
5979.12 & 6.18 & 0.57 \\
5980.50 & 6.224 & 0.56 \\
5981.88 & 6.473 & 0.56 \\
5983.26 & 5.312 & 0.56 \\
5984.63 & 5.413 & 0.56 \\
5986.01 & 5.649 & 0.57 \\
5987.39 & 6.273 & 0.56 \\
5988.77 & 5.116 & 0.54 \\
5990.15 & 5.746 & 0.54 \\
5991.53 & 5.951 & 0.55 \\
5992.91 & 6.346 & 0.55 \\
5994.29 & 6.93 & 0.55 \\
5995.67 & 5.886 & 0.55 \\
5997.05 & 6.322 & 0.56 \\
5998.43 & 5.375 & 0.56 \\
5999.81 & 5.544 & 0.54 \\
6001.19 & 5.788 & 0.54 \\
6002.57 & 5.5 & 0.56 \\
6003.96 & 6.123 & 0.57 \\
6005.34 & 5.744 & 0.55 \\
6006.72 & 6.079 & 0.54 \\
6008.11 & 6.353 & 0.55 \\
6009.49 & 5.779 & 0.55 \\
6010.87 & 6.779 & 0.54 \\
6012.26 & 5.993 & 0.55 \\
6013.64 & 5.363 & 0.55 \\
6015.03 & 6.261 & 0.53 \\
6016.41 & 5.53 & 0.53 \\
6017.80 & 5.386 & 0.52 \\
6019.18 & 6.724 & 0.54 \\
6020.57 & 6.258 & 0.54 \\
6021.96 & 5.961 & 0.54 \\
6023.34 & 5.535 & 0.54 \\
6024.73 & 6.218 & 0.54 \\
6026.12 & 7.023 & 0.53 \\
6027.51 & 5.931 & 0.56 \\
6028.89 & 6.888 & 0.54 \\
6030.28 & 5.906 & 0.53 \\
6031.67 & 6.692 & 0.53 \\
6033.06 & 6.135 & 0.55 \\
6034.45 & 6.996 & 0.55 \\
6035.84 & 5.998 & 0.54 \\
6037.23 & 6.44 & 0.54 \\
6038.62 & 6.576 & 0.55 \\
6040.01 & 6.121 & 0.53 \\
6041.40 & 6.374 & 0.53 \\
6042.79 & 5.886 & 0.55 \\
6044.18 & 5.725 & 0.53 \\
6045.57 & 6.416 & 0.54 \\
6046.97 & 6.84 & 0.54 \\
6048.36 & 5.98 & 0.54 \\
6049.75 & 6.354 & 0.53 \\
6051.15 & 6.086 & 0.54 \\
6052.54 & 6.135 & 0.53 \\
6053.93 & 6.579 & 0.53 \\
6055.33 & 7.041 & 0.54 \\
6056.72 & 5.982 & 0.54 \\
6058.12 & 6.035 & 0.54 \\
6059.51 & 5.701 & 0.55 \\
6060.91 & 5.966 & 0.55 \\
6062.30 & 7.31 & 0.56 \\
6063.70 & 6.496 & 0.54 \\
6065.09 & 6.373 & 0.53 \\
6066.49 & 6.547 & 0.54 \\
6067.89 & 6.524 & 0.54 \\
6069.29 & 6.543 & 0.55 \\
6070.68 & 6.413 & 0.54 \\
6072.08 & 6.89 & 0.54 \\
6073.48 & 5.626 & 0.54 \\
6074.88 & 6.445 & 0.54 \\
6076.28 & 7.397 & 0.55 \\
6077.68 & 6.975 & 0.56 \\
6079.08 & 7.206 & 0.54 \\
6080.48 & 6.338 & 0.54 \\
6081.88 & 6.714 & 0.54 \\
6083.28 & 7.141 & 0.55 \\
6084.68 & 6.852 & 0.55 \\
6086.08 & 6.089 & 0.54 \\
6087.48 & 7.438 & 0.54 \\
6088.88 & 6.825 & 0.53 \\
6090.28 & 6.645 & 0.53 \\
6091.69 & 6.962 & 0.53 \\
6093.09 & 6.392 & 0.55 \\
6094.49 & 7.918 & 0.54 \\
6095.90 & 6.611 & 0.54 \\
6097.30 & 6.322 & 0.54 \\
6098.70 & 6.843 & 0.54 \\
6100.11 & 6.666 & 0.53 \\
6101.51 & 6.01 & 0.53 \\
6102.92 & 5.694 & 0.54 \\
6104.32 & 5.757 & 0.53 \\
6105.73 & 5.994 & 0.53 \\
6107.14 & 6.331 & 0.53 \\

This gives 0.17 mag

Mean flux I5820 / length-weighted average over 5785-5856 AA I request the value 6.22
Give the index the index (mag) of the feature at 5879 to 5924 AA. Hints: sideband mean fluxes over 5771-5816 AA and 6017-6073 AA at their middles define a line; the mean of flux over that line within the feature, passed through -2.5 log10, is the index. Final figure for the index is 0.40 mag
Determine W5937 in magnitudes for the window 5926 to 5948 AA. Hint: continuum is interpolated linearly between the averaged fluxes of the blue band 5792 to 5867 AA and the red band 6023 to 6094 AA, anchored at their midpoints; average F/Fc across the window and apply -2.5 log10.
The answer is 0.170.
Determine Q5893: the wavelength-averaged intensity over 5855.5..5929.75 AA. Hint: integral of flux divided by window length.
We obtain 4.79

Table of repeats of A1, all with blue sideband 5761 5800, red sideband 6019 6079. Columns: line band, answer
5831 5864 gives 0.017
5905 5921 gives 0.176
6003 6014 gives 0.051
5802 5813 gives -0.048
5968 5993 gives 0.092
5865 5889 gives 0.214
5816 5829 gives -0.053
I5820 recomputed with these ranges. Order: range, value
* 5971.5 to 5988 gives 5.8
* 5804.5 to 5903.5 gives 5.41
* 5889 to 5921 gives 4.2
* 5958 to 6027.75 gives 5.88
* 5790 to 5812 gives 6.48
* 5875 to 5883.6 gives 5.06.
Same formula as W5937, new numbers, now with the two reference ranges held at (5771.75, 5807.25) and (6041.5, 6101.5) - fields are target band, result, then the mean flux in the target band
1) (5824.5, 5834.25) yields -0.06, 6.58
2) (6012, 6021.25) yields 0.10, 5.93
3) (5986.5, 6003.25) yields 0.10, 5.9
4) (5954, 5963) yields 0.19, 5.36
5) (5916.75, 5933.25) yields 0.18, 5.36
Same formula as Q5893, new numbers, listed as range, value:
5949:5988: 5.62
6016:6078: 6.33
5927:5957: 5.37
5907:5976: 5.42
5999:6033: 6.06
